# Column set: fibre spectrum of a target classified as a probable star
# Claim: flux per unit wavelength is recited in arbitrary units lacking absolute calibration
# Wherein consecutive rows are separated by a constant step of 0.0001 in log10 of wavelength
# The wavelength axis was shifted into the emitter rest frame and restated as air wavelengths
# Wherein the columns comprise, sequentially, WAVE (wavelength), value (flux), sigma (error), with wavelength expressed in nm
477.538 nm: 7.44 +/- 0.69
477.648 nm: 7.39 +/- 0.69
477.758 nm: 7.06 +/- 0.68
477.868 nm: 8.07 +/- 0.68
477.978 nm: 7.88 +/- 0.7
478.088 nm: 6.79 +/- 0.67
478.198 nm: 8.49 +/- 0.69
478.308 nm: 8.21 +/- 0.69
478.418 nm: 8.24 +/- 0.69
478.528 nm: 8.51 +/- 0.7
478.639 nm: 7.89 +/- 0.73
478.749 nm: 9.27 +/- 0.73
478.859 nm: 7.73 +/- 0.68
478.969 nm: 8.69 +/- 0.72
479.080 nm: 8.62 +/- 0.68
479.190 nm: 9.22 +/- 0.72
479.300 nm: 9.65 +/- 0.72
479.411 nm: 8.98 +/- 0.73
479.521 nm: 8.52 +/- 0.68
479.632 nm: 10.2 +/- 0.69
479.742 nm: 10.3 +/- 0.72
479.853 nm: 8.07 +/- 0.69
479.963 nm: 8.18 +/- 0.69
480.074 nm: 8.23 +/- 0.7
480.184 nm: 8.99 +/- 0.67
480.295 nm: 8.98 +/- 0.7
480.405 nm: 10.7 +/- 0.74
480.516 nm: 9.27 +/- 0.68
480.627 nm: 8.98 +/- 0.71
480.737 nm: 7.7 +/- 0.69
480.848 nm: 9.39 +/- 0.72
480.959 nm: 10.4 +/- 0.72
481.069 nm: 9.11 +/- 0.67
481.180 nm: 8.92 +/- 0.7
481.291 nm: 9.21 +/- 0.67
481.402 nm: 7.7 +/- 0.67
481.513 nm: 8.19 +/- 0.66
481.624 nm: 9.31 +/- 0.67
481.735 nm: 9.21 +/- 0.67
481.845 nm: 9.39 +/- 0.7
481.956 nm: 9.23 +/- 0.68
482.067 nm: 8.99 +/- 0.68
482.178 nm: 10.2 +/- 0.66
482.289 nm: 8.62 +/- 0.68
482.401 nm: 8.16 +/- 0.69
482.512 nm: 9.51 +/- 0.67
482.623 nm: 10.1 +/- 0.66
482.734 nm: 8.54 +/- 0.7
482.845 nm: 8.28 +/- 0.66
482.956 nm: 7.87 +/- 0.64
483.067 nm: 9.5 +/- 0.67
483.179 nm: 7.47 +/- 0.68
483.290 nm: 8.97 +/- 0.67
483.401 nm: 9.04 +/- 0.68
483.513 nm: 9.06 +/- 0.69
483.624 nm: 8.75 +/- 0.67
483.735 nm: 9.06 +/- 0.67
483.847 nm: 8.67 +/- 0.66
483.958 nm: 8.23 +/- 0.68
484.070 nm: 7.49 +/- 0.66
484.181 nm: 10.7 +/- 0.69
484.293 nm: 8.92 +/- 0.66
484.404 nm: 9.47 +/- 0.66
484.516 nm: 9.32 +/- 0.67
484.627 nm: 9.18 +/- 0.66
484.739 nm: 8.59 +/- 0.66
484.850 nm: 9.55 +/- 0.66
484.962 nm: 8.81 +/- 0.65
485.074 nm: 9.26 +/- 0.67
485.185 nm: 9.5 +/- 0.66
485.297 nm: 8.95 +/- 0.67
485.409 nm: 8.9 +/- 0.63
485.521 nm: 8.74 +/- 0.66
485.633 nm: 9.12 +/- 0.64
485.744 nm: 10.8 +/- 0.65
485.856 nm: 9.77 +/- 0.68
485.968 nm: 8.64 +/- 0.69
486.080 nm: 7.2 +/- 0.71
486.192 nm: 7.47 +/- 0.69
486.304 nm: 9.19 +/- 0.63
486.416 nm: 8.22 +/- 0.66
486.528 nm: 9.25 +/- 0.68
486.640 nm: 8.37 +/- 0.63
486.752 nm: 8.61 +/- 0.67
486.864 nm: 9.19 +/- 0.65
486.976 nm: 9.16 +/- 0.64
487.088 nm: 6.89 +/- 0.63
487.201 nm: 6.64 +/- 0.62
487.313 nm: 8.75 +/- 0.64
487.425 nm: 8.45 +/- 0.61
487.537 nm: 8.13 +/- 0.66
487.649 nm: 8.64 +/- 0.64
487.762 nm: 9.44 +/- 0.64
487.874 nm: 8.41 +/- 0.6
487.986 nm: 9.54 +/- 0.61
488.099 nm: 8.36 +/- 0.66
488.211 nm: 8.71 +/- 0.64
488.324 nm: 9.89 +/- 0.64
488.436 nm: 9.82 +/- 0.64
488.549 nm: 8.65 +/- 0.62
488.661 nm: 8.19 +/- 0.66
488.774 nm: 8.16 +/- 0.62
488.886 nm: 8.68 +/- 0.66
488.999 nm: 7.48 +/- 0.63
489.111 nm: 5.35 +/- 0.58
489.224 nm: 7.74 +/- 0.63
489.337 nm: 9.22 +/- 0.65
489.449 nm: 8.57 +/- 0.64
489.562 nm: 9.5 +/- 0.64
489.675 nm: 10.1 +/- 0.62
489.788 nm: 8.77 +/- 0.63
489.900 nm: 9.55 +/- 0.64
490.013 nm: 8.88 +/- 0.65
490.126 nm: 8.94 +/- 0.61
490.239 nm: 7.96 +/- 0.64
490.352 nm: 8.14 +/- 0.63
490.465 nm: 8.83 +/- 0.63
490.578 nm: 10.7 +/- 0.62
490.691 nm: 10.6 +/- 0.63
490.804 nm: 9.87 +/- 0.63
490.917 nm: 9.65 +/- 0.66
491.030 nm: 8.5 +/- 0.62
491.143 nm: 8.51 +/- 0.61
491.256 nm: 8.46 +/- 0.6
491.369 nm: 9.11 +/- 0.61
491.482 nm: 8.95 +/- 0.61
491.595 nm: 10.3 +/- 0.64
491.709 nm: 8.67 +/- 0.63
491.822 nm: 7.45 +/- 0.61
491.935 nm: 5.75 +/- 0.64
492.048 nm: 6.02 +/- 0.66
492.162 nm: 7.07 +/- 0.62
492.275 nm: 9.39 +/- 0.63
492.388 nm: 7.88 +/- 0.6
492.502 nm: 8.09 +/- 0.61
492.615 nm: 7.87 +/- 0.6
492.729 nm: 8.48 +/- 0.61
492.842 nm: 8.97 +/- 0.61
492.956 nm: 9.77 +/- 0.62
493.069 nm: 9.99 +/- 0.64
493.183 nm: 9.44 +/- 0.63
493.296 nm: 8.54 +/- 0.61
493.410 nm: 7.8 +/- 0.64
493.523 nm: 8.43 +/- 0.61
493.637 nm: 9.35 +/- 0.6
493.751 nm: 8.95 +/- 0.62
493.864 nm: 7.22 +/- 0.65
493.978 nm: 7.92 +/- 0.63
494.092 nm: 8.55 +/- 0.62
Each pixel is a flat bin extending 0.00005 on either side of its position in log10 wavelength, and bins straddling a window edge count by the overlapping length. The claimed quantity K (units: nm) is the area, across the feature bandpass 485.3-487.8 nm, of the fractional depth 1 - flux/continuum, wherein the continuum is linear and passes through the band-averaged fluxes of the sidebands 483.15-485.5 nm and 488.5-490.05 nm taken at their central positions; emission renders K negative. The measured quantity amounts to 0.038 nm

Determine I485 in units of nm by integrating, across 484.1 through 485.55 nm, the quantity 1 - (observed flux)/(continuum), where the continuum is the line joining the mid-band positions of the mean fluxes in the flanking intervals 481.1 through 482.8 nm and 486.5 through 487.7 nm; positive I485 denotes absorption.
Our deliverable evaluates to -0.09 nm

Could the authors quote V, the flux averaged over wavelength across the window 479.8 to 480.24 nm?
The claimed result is 8.37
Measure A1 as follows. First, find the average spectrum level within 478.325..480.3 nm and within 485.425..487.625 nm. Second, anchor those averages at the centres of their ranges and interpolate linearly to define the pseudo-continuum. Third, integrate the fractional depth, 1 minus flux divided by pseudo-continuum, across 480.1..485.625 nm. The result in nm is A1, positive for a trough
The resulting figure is -0.21 nm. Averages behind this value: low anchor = 8.77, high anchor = 8.57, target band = 9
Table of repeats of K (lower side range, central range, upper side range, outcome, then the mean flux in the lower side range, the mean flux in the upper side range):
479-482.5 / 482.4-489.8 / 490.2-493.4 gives 0.10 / 9.05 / 8.67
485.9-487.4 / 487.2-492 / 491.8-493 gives -0.38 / 8.29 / 7.88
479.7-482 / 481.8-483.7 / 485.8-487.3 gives -0.03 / 9.02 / 8.36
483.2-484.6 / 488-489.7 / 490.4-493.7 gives 0.05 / 8.94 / 8.7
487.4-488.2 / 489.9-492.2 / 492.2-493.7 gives 0.02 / 8.72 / 8.75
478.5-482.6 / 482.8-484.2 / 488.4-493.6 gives 0.04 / 8.99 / 8.62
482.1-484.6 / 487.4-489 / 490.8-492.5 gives -0.04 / 8.91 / 8.32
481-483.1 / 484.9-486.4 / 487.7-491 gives 0.00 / 8.96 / 8.88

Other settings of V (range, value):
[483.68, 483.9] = 8.84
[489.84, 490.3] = 8.83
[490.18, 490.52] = 8.3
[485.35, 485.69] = 8.94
